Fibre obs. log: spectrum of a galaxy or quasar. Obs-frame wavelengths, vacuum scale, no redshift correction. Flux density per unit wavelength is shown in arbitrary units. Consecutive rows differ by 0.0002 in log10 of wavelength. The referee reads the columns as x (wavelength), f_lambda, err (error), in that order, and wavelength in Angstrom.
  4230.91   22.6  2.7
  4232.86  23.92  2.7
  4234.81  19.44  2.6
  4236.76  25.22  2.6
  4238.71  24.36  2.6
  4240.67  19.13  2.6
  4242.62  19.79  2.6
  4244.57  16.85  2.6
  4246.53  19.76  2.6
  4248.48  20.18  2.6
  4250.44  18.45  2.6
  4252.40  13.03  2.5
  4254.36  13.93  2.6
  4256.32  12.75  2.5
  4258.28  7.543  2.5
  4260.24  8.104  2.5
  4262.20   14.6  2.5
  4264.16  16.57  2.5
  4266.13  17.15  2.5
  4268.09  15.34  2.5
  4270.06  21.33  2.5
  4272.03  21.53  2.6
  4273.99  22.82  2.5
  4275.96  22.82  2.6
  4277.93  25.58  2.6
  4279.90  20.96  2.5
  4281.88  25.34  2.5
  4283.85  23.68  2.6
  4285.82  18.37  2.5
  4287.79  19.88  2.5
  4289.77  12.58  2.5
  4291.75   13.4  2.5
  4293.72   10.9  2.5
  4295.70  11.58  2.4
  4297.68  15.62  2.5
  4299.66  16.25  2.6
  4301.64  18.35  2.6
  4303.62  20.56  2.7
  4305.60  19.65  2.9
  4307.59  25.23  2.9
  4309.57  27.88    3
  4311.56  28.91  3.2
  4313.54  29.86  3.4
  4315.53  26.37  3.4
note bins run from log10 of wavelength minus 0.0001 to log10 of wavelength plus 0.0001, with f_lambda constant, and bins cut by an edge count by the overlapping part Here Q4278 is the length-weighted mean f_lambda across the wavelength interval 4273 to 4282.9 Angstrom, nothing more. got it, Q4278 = 23.5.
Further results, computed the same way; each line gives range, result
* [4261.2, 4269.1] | 15.9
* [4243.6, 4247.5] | 18.3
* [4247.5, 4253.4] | 17.2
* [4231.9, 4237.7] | 22.8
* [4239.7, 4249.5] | 19.2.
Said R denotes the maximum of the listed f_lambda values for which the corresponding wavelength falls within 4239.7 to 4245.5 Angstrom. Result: 19.79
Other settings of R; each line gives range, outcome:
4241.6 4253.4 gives 20.18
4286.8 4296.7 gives 19.88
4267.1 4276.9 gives 22.82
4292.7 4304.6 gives 20.56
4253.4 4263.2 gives 14.6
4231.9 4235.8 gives 23.92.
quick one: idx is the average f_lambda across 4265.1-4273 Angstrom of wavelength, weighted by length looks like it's 18.8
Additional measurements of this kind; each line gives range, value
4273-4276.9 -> 22.9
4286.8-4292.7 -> 15.3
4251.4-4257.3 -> 13.2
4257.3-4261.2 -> 7.83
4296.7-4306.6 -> 18.1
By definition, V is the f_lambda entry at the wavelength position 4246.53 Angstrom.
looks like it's 19.76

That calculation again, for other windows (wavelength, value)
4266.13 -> 17.15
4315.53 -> 26.37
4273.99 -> 22.82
